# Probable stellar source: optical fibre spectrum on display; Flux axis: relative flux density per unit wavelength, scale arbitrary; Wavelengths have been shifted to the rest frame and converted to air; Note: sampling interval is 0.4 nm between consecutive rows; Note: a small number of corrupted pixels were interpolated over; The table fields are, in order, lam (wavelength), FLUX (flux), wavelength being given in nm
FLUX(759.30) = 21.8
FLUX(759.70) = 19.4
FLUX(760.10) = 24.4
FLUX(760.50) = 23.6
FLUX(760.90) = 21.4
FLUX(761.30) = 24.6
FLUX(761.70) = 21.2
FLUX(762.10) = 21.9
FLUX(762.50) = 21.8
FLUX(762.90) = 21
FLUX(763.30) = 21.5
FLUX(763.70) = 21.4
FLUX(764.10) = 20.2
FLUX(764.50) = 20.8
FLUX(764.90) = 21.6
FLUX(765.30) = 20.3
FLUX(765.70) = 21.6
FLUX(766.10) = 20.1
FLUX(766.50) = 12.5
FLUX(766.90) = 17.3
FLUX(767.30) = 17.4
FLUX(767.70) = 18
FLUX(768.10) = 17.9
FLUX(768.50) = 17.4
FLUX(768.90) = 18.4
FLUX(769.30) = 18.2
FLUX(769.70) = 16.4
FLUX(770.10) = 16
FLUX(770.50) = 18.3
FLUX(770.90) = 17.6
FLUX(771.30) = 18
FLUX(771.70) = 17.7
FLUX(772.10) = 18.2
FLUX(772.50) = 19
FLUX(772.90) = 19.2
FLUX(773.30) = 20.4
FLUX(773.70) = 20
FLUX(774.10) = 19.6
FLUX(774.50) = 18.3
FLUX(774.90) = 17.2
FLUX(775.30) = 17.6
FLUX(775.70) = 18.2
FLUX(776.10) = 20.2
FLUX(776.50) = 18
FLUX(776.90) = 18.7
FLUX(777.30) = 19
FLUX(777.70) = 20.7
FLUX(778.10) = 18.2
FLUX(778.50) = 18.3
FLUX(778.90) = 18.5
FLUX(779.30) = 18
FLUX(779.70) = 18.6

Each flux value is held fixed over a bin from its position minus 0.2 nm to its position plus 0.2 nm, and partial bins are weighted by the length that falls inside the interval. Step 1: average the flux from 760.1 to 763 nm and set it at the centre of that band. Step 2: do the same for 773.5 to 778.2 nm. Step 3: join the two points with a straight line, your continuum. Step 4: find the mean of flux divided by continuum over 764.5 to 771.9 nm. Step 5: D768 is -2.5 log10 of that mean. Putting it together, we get 0.15 mag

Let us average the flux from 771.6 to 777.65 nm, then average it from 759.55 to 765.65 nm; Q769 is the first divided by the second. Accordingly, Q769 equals 0.87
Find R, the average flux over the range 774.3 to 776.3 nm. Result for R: 18.3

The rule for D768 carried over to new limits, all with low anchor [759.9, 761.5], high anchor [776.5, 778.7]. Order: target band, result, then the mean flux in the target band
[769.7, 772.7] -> 0.16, 17.7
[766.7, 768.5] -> 0.22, 17.6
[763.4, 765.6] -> 0.08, 20.9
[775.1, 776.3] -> 0.04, 18.7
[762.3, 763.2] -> 0.07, 21.4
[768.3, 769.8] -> 0.20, 17.7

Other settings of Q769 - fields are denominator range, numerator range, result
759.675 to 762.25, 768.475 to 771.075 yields 0.77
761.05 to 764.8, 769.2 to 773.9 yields 0.85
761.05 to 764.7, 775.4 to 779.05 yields 0.87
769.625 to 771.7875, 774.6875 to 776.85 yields 1.05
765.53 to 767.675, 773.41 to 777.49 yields 1.05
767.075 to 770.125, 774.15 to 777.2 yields 1.05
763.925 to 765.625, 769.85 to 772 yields 0.84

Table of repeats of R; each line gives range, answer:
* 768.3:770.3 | 17.3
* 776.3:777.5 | 18.6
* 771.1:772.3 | 18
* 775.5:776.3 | 19.2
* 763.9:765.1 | 20.9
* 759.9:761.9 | 23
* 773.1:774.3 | 20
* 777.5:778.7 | 19.1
